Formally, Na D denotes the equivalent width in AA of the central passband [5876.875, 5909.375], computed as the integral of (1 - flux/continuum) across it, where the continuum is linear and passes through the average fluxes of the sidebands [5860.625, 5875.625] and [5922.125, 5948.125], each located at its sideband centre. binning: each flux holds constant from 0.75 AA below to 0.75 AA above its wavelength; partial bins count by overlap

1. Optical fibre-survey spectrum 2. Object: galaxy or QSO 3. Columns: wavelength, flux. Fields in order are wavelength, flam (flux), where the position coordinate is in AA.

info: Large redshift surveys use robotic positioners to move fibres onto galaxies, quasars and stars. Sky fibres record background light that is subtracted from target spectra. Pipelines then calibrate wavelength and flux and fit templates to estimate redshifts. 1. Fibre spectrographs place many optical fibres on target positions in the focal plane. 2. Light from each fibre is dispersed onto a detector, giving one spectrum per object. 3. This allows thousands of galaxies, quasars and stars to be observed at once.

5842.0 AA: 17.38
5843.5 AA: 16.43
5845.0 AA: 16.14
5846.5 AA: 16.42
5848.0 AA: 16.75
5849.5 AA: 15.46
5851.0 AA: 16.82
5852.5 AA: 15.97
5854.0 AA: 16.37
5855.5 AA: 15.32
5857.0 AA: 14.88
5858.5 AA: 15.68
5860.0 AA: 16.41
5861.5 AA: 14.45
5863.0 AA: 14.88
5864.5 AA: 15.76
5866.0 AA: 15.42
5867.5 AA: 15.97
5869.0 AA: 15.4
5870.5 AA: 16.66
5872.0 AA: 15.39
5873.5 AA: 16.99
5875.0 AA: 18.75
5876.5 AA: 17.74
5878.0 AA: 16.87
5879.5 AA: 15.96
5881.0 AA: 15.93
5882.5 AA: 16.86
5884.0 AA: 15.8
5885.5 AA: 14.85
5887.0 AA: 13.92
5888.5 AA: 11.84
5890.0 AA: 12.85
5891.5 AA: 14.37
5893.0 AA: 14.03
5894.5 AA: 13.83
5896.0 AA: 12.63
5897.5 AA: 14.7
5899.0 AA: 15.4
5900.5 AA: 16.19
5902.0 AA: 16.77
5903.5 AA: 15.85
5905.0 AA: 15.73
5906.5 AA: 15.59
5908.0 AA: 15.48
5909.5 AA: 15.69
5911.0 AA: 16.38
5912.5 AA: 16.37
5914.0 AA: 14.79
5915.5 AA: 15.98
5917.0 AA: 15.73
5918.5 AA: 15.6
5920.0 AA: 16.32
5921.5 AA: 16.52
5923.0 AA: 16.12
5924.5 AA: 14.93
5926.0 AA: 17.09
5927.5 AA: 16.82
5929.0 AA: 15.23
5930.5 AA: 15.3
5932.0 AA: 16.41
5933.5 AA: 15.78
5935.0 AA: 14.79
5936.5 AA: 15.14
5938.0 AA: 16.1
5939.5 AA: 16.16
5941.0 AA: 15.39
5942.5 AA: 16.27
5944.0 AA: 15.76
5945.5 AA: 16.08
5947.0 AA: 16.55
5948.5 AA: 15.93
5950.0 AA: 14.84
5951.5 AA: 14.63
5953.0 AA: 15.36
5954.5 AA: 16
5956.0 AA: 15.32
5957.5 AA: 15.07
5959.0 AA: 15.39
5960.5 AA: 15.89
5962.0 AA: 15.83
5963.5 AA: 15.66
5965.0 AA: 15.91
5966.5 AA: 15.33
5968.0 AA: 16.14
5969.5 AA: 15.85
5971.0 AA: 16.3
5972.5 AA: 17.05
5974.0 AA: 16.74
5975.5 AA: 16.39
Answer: 1.7 AA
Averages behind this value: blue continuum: 15.9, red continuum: 15.9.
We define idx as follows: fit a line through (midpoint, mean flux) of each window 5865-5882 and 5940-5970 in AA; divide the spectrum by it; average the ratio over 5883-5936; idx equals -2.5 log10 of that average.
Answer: 0.05 mag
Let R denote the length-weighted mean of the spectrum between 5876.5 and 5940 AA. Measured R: 15.5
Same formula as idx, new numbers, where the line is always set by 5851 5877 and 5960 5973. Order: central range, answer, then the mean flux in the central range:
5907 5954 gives 0.01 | 15.8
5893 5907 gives 0.06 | 15.1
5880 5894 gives 0.11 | 14.5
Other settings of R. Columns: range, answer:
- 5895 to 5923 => 15.6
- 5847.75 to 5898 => 15.4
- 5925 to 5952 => 15.8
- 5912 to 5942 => 15.8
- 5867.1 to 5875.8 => 16.6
